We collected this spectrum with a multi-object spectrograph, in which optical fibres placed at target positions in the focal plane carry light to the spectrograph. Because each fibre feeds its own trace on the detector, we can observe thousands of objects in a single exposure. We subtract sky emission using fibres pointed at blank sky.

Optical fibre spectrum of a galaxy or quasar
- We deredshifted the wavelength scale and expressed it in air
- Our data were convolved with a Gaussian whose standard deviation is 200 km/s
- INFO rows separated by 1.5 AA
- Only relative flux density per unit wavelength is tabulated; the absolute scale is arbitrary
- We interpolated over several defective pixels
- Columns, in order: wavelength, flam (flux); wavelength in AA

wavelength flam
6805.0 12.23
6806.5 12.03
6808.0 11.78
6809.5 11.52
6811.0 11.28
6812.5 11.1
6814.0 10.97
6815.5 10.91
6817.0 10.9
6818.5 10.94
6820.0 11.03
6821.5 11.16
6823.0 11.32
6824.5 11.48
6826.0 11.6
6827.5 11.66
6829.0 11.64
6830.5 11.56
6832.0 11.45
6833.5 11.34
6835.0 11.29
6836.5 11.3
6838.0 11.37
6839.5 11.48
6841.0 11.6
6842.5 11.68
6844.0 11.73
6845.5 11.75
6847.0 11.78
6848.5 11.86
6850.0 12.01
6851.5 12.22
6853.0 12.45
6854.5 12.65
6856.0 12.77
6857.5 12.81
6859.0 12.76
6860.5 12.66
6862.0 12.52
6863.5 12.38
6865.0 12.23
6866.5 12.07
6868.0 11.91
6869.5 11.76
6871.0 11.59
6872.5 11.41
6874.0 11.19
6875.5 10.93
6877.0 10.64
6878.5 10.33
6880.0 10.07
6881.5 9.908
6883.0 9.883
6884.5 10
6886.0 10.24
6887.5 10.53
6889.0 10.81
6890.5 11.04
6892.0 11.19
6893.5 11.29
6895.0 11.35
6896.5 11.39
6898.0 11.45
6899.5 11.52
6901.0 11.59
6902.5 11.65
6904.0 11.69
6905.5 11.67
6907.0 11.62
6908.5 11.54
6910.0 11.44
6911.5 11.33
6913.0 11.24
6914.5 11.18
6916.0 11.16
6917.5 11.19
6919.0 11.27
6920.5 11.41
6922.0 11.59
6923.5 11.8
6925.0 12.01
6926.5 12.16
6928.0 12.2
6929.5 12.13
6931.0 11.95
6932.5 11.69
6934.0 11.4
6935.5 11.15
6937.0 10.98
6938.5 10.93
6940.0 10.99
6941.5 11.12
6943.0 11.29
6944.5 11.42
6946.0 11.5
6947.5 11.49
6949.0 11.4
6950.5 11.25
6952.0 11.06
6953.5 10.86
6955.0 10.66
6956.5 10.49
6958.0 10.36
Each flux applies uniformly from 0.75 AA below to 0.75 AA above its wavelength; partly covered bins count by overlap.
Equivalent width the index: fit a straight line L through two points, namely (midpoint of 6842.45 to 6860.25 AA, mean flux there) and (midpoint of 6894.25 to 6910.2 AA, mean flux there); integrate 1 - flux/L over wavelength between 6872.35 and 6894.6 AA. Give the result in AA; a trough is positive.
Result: 2.2 AA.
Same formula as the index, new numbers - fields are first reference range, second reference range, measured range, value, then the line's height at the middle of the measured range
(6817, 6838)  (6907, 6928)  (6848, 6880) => -1.40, 11.4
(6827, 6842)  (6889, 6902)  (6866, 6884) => 0.68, 11.4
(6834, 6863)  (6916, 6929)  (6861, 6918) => 2.87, 11.8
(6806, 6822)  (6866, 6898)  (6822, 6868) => -3.40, 11.1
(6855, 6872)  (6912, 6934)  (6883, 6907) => 1.63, 11.9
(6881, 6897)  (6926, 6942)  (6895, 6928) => -1.27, 11.1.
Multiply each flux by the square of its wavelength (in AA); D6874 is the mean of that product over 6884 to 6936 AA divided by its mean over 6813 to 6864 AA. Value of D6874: 1.0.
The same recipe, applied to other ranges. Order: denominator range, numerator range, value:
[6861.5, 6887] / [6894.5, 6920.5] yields 1.04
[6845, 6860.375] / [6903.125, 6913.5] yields 0.95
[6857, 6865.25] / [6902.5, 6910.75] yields 0.93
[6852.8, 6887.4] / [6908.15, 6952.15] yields 1.01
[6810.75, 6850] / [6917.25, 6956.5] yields 1.03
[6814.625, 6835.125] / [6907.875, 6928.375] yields 1.05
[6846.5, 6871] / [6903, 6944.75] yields 0.95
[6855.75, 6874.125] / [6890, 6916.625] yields 0.95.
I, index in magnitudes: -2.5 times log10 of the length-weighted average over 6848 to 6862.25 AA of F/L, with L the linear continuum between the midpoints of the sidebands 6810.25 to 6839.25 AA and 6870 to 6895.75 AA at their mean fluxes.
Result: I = -0.14 mag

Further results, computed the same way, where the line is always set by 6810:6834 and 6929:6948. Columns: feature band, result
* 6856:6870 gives -0.098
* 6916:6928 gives -0.026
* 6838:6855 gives -0.056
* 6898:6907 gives -0.025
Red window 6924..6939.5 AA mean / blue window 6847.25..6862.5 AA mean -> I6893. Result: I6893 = 0.94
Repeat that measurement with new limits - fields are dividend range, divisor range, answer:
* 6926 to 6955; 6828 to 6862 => 0.96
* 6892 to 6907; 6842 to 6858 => 0.95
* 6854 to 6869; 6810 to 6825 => 1.12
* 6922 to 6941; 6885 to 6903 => 1.04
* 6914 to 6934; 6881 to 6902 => 1.07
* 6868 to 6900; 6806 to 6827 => 0.97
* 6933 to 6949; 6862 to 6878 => 0.97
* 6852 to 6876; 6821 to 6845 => 1.06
